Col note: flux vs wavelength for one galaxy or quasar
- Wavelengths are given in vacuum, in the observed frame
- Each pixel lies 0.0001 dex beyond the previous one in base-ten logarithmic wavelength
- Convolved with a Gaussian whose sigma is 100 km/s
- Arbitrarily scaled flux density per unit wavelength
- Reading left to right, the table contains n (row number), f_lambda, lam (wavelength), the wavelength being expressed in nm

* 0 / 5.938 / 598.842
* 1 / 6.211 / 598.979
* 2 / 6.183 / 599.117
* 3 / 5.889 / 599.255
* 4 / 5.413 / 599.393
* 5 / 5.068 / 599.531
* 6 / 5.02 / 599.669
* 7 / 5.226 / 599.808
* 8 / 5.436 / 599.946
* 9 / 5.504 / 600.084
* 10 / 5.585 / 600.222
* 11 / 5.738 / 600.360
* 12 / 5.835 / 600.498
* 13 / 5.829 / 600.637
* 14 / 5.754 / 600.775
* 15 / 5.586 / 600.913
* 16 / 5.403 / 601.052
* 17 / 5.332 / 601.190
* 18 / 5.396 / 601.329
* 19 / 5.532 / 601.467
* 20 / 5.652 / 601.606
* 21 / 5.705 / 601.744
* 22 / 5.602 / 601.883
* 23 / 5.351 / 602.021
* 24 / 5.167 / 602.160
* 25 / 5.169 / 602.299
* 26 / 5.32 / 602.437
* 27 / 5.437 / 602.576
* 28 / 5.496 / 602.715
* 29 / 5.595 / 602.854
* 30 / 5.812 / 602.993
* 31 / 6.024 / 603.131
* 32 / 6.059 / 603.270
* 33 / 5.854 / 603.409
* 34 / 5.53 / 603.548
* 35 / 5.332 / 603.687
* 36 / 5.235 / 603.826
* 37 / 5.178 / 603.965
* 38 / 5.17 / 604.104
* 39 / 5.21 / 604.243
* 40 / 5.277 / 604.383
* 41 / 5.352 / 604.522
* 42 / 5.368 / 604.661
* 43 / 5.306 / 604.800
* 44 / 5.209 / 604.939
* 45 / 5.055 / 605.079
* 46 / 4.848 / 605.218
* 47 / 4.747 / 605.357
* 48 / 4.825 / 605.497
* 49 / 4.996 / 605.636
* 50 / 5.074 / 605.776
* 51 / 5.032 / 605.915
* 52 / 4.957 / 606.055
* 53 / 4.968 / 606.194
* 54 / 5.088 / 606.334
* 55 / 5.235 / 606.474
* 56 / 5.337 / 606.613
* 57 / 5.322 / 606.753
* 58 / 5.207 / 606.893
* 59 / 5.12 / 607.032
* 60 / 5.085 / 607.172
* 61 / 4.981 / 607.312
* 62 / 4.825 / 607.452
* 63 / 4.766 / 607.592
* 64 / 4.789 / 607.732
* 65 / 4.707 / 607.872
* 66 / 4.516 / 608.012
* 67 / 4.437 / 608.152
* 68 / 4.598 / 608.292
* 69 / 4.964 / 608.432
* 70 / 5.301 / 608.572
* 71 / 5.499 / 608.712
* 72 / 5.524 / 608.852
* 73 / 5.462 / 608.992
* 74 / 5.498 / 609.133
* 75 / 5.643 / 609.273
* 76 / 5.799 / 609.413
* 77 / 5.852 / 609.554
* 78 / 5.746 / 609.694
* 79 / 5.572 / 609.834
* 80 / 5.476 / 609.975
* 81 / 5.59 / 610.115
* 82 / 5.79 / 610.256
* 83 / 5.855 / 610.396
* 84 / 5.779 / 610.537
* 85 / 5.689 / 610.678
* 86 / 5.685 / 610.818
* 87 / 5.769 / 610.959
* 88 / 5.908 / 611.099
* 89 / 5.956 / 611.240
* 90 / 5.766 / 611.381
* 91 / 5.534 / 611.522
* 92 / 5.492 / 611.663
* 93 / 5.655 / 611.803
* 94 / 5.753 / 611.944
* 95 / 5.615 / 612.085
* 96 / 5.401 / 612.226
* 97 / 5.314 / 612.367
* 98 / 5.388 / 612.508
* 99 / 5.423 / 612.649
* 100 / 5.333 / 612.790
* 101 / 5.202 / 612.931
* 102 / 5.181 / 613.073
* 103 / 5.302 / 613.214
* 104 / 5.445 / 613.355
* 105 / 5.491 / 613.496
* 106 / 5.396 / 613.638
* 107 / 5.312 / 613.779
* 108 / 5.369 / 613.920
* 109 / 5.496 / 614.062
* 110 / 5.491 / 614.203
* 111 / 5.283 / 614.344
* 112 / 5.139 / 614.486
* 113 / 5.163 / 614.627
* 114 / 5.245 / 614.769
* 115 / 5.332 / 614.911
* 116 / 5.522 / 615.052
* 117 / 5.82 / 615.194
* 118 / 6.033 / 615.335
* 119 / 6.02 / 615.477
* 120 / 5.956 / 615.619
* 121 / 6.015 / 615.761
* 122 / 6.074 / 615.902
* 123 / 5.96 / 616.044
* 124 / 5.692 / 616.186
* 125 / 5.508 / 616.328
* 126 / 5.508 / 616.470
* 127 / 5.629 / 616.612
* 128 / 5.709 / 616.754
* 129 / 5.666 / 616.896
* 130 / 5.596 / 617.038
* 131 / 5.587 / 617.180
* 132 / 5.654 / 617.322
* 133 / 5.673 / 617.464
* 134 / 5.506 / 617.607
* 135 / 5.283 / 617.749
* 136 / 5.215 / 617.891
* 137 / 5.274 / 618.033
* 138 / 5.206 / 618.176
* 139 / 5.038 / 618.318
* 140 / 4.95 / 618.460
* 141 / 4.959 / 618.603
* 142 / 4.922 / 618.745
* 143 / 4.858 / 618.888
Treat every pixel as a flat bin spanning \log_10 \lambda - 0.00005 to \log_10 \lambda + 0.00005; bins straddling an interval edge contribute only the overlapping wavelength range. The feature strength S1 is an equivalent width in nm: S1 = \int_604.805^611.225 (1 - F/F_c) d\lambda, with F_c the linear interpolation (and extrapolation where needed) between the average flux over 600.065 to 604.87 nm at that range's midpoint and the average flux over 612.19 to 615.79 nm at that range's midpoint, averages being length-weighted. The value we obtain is 0.27 nm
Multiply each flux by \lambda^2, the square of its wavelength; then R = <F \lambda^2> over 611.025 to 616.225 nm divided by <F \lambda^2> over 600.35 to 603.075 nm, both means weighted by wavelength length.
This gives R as 1.0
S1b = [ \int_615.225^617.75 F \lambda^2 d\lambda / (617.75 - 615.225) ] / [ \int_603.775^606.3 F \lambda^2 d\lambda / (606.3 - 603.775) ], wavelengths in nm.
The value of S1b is 1.17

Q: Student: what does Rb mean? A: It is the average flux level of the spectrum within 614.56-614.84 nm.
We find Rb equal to 5.19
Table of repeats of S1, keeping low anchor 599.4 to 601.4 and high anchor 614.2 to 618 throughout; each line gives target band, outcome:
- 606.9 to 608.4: 0.20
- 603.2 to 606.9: 0.20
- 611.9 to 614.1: 0.07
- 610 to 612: -0.06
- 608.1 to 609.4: 0.07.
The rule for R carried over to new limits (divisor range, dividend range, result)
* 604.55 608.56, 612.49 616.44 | 1.14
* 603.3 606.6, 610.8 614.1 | 1.09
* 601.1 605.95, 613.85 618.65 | 1.08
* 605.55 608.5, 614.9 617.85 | 1.19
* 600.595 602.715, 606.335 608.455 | 0.92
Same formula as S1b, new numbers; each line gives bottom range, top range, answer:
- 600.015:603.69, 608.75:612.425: 1.04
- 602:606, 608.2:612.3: 1.07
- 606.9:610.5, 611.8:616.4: 1.07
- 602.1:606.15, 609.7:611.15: 1.10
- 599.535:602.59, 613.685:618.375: 1.06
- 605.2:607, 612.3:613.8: 1.08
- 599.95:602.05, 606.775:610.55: 0.97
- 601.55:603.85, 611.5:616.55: 1.03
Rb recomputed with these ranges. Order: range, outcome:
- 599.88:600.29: 5.51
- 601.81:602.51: 5.32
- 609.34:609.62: 5.82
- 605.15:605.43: 4.79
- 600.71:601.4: 5.49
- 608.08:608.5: 4.67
